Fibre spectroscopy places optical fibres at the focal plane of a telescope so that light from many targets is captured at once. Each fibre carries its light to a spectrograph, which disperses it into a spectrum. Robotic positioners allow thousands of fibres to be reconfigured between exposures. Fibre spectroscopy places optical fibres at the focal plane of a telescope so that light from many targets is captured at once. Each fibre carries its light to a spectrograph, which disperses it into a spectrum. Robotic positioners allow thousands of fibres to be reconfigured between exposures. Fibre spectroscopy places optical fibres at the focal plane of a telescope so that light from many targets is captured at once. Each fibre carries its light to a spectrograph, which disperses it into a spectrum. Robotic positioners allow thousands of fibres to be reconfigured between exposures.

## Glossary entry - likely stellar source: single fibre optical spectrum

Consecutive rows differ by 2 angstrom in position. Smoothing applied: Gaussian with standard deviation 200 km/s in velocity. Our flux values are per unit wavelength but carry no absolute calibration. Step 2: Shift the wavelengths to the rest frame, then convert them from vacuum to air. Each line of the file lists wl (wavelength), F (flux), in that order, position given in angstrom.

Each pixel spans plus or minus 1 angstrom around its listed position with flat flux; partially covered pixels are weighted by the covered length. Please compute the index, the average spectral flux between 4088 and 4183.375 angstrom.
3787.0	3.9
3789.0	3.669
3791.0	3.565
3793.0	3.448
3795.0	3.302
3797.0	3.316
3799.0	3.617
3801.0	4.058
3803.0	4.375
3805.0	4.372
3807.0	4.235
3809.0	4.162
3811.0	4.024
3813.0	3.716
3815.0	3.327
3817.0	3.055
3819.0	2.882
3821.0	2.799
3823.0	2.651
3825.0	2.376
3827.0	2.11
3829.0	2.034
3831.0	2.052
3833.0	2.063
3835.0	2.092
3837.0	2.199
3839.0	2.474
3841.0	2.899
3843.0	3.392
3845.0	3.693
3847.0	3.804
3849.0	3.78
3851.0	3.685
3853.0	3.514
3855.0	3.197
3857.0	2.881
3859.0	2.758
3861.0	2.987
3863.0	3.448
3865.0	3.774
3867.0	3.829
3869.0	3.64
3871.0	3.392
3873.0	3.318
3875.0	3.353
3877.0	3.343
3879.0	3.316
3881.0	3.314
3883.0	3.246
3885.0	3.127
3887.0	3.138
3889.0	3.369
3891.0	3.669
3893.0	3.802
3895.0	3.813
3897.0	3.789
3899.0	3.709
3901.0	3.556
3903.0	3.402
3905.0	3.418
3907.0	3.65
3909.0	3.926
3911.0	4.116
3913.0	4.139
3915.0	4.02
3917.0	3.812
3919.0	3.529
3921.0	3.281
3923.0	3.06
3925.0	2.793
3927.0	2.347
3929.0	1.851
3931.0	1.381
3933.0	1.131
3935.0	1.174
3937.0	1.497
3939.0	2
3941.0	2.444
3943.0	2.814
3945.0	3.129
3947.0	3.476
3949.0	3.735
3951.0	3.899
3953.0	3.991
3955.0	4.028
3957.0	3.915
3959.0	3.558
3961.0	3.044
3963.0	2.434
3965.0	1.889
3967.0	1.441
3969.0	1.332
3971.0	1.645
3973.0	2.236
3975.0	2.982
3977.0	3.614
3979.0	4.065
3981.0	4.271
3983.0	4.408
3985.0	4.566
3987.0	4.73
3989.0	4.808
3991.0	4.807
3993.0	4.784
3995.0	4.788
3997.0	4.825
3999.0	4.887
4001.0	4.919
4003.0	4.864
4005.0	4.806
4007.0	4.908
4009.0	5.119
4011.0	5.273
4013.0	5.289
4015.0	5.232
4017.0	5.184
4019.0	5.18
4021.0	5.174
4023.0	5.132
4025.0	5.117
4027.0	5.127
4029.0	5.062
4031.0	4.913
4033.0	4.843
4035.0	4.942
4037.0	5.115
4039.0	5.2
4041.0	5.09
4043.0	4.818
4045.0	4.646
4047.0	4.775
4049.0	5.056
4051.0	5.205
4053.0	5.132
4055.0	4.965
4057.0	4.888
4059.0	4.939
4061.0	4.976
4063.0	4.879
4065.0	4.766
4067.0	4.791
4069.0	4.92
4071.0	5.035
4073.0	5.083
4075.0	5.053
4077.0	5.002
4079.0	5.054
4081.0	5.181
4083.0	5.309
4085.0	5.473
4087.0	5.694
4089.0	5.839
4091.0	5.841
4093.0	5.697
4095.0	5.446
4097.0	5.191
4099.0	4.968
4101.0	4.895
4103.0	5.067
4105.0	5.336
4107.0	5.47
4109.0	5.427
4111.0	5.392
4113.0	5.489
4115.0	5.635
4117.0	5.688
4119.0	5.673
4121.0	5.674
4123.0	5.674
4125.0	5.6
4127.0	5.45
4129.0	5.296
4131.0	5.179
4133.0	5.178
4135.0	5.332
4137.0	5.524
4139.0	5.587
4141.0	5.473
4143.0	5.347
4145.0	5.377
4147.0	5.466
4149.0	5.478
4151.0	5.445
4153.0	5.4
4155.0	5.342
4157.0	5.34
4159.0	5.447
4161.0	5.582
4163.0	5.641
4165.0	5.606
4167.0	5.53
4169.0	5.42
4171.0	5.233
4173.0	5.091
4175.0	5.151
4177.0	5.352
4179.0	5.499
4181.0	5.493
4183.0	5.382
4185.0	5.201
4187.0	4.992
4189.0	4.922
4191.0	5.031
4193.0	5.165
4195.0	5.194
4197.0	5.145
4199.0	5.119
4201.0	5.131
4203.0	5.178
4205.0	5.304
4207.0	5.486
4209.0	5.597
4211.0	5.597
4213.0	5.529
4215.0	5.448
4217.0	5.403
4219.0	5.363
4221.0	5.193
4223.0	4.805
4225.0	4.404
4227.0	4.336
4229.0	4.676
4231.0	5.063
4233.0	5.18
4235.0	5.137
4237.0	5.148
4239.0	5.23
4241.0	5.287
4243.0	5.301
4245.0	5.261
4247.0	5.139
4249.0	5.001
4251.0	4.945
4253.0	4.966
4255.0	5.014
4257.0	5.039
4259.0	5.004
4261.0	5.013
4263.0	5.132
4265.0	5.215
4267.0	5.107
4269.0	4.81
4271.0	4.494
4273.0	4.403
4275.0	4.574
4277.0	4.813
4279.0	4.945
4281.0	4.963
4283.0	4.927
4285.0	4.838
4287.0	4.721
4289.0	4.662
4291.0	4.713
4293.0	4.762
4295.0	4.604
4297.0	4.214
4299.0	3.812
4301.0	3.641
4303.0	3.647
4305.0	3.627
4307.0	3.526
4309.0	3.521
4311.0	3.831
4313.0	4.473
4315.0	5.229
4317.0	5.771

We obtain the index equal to 5.43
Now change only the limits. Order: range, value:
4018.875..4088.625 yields 5.05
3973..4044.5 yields 4.79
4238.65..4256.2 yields 5.12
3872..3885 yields 3.3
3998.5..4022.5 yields 5.07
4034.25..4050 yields 4.96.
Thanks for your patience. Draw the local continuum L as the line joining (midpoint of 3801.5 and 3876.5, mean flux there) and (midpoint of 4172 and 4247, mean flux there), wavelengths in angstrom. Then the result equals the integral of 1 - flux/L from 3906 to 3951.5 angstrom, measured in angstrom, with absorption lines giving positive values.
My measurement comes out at 9.4 angstrom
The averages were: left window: 3.21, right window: 5.18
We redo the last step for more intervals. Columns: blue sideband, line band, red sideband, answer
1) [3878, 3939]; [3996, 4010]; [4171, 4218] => -3.89 angstrom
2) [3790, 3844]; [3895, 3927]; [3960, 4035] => 1.22 angstrom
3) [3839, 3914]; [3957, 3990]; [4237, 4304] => 5.19 angstrom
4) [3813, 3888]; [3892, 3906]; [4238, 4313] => -1.72 angstrom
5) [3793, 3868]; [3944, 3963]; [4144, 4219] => 1.84 angstrom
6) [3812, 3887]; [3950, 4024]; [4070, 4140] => 4.04 angstrom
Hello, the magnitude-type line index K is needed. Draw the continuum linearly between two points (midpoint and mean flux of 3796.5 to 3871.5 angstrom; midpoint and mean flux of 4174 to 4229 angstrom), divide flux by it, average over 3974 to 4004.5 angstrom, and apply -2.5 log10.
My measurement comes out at -0.11 mag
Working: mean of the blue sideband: 3.23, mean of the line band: 4.49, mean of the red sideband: 5.19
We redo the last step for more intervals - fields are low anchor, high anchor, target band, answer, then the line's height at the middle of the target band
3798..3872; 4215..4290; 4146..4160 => -0.189 mag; 4.55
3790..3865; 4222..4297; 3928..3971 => 0.398 mag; 3.68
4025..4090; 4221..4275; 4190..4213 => -0.062 mag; 4.99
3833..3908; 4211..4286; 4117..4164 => -0.203 mag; 4.53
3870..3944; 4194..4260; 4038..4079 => -0.216 mag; 4.07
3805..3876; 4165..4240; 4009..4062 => -0.187 mag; 4.25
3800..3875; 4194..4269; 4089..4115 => -0.193 mag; 4.5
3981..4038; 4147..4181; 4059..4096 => -0.013 mag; 5.15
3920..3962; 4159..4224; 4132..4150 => -0.132 mag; 4.8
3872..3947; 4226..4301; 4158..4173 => -0.242 mag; 4.38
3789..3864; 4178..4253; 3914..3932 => 0.261 mag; 3.69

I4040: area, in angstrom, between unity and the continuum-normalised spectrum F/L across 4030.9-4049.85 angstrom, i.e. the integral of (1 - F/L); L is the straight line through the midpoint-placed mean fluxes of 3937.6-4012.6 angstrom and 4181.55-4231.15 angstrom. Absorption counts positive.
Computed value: -3.7 angstrom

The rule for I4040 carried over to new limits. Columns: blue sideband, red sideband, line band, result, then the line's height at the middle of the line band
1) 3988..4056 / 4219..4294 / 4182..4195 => -0.4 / 4.95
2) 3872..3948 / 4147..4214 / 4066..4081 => -1.8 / 4.46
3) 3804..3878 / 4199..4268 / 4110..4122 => -2.8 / 4.55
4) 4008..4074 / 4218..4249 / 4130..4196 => -4.1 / 5.03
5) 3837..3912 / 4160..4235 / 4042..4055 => -1.6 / 4.4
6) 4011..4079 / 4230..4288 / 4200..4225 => -1.5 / 5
